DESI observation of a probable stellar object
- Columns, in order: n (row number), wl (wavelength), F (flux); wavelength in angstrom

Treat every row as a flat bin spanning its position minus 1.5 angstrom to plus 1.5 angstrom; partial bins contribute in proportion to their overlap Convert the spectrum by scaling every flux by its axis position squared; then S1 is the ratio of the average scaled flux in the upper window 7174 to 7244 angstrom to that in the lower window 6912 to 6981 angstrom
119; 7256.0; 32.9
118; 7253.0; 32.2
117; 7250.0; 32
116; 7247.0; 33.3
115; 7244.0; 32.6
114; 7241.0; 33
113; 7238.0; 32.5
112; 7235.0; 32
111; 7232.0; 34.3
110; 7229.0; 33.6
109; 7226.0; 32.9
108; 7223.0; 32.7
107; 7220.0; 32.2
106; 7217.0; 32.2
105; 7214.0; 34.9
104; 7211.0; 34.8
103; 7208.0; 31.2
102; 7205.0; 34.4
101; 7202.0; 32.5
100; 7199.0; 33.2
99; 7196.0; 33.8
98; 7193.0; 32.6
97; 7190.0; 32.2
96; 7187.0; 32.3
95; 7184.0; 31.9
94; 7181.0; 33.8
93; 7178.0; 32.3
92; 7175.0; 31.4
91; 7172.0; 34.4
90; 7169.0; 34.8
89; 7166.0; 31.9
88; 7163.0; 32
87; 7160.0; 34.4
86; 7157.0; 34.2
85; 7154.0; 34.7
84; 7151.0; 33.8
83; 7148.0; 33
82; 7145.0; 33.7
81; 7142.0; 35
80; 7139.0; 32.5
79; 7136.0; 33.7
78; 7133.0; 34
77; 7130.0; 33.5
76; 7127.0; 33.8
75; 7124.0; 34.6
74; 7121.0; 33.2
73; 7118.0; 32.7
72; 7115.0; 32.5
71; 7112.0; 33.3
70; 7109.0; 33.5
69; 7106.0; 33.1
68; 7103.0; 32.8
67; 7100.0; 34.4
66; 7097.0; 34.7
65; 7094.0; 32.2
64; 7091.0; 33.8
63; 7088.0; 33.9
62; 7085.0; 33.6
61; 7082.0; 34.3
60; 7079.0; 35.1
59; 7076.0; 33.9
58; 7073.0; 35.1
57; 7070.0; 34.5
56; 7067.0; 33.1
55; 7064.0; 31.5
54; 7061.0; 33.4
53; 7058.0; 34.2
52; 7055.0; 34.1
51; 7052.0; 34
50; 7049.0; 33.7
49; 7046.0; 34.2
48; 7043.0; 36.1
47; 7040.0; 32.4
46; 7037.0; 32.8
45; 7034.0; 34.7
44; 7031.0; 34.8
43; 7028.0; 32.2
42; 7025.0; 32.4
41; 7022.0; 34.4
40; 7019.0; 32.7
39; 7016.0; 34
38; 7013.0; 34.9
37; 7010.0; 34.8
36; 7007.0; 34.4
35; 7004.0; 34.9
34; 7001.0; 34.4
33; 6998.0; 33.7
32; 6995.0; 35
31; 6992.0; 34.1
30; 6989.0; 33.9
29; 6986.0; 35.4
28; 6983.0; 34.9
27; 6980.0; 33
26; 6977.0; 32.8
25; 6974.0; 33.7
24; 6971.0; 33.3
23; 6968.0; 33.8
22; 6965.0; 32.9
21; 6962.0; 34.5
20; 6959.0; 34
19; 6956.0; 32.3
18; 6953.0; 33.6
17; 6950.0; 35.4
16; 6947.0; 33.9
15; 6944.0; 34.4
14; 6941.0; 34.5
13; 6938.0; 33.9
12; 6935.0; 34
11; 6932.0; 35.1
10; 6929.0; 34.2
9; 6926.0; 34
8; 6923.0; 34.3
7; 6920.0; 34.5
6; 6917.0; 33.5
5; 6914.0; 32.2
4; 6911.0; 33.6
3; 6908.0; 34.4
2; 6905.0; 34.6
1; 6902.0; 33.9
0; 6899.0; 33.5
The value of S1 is 1.05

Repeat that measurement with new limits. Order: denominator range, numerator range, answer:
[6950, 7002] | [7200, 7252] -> 1.05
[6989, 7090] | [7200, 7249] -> 1.02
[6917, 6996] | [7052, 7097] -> 1.03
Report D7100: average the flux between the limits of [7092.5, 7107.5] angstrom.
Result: 33.4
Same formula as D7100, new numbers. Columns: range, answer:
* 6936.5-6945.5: 34.3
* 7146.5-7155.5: 33.8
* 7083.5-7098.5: 33.6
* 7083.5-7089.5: 33.8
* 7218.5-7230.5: 32.9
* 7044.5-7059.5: 34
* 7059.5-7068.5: 32.7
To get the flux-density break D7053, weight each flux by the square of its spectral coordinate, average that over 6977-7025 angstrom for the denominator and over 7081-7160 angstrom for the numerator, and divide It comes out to 1.0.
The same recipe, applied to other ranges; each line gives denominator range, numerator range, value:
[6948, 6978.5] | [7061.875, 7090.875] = 1.04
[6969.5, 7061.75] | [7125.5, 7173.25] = 1.03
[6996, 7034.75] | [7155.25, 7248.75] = 1.02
